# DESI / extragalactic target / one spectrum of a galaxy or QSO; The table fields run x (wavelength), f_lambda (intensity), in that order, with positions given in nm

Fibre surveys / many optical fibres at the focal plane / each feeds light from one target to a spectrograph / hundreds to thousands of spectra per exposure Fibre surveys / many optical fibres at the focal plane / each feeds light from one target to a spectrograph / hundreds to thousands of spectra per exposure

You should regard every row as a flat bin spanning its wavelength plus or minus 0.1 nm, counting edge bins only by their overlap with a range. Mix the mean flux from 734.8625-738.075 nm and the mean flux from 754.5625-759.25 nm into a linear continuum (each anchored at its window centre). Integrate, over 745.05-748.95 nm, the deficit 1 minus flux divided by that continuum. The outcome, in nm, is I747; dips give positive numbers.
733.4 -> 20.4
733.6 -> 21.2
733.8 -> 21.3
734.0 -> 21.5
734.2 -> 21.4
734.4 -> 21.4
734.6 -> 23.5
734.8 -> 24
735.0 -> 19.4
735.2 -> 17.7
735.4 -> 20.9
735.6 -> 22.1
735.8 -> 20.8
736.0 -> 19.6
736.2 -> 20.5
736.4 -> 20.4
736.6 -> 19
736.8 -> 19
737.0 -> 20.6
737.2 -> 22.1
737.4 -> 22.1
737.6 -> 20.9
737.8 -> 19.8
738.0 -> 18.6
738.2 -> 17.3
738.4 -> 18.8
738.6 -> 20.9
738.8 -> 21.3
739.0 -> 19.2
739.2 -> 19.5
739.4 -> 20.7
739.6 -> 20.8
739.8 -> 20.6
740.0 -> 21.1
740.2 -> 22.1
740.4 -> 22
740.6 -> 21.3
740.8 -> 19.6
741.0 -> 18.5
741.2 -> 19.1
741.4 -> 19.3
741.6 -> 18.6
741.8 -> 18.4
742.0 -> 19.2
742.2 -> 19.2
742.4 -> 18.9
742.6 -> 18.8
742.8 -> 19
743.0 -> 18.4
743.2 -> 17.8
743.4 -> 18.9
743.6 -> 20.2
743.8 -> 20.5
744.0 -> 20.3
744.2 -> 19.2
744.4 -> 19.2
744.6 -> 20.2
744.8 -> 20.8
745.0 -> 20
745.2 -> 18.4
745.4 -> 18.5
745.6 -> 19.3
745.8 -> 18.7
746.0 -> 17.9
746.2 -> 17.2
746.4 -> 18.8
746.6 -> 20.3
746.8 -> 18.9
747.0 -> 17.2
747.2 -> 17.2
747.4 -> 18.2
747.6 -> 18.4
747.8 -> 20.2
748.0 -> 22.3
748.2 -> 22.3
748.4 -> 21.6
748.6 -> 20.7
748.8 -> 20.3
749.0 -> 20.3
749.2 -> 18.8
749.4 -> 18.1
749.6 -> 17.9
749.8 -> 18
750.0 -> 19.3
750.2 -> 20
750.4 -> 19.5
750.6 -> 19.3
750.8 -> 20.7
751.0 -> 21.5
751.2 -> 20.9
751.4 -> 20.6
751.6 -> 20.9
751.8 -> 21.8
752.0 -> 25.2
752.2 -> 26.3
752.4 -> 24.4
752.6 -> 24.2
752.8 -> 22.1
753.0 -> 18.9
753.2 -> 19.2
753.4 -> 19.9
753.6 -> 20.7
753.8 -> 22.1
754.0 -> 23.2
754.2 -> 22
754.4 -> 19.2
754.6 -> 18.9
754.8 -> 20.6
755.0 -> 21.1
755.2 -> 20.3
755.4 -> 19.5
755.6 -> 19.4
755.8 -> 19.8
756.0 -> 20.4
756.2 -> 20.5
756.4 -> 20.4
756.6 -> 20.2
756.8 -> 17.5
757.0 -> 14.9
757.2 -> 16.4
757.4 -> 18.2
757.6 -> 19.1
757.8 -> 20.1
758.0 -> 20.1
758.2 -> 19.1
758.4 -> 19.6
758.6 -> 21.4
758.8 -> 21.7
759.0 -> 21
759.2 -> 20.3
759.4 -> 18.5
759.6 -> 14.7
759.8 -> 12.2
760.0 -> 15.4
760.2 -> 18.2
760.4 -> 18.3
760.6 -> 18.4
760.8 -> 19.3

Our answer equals 0.12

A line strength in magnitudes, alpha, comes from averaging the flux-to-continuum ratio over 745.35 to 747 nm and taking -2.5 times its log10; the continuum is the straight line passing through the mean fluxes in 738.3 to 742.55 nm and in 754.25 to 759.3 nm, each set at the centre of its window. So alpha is 0.07 mag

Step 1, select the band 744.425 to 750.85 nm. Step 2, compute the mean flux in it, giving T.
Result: 19.3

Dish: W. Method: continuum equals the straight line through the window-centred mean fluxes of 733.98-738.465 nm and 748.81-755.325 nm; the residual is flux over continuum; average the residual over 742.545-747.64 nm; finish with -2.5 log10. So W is 0.09 mag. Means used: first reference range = 20.5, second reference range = 20.8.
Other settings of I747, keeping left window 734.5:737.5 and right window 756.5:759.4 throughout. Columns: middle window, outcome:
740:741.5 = 0.01 nm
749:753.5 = -0.25 nm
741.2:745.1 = 0.19 nm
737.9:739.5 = 0.08 nm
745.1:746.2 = 0.09 nm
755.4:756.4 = -0.03 nm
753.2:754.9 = -0.11 nm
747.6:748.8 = -0.07 nm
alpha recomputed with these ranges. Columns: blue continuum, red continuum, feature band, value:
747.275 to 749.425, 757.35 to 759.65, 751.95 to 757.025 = -0.054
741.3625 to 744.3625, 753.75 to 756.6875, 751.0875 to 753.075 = -0.124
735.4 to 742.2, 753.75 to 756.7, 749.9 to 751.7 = 0.004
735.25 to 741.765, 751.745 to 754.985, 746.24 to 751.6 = 0.087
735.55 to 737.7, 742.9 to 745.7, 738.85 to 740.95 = -0.030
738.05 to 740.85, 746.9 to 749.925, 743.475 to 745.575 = 0.007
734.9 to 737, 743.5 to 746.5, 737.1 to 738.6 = -0.010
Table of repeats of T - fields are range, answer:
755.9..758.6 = 19.1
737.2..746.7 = 19.6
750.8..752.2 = 22.1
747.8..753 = 21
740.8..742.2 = 18.9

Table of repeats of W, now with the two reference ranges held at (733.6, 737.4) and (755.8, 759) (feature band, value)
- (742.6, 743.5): 0.10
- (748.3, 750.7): 0.02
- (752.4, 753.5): -0.08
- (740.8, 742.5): 0.08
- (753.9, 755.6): -0.05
